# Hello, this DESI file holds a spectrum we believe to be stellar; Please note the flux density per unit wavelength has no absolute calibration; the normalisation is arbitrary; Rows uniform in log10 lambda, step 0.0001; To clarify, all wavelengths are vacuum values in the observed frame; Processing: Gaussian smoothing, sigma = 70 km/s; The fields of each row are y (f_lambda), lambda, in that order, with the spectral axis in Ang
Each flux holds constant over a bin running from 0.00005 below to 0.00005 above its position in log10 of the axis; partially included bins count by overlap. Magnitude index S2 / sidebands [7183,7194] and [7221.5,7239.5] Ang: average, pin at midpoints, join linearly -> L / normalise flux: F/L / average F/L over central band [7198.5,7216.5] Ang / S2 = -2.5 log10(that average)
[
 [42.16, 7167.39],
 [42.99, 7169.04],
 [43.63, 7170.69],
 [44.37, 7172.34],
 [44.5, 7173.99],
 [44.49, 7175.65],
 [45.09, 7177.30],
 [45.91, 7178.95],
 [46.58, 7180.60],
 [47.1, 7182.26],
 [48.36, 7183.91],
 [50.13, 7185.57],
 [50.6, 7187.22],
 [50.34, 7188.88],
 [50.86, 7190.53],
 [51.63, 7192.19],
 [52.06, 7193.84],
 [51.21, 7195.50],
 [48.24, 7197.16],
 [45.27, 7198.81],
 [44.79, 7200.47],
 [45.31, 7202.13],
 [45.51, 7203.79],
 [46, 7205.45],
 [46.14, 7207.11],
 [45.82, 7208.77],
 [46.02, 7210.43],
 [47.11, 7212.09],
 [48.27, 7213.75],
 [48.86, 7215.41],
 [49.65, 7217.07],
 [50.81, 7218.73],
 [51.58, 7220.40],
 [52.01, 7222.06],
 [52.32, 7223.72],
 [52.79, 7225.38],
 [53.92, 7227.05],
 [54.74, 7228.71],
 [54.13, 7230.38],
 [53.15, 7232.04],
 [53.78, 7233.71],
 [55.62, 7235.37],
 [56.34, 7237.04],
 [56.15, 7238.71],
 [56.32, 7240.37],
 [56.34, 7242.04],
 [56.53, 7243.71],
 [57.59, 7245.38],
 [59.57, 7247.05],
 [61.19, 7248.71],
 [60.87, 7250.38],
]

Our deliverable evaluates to 0.13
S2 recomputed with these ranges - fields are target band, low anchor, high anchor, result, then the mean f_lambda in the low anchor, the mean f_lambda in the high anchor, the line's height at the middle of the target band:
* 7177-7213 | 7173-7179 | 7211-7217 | -0.029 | 44.9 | 48.2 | 46.5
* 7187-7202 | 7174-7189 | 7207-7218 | -0.040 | 47.3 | 47.6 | 47.4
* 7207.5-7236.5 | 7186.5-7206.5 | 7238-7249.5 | 0.048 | 48.4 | 57.7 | 53.4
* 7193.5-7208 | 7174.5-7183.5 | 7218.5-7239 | 0.051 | 45.9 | 53.6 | 49.3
